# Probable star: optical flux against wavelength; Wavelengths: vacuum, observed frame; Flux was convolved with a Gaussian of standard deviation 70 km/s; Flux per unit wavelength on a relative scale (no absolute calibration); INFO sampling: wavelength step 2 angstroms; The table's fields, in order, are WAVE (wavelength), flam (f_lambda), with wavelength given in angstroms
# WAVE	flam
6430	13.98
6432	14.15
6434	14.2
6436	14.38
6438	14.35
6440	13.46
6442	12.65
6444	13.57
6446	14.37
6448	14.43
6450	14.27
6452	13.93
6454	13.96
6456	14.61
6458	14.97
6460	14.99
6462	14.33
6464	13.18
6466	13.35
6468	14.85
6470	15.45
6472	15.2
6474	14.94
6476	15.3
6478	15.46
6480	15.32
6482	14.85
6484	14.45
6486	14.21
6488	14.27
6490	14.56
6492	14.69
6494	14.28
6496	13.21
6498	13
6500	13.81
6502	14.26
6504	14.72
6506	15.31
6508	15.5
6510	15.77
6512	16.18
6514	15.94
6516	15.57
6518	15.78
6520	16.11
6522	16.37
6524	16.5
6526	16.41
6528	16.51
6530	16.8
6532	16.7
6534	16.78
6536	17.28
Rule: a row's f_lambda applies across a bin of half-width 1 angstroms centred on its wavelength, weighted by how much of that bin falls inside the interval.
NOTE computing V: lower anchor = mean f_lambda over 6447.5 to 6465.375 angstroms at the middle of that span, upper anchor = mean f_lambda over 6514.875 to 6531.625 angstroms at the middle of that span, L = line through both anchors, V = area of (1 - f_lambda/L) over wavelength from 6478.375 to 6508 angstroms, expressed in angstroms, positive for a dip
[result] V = 1.8 angstroms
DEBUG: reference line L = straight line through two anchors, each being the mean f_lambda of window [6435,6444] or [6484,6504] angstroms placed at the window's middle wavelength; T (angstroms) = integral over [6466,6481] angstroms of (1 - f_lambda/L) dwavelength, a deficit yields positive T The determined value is -1.24 angstroms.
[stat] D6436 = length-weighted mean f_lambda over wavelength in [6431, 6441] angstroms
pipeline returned 14.1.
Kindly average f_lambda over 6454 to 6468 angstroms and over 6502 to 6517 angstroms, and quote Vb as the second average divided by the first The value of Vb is 1.1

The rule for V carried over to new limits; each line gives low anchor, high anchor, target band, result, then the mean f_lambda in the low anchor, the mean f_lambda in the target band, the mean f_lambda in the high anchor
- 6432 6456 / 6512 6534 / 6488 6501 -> 1.27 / 14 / 14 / 16.3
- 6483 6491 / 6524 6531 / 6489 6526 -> 0.89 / 14.4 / 15.1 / 16.6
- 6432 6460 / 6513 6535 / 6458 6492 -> 0.58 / 14.1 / 14.7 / 16.3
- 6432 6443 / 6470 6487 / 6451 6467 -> 0.31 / 13.8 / 14.2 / 15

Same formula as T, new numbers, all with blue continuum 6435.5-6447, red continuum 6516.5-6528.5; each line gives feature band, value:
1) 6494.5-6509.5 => 1.3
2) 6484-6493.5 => 0.5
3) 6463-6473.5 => 0.1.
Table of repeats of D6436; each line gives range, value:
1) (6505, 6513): 15.7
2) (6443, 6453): 14.1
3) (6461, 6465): 13.8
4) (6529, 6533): 16.8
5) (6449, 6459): 14.3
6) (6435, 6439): 14.4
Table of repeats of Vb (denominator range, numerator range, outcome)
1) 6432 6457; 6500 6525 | 1.11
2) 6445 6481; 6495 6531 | 1.06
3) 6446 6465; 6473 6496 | 1.03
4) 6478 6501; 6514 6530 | 1.13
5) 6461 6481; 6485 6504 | 0.95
